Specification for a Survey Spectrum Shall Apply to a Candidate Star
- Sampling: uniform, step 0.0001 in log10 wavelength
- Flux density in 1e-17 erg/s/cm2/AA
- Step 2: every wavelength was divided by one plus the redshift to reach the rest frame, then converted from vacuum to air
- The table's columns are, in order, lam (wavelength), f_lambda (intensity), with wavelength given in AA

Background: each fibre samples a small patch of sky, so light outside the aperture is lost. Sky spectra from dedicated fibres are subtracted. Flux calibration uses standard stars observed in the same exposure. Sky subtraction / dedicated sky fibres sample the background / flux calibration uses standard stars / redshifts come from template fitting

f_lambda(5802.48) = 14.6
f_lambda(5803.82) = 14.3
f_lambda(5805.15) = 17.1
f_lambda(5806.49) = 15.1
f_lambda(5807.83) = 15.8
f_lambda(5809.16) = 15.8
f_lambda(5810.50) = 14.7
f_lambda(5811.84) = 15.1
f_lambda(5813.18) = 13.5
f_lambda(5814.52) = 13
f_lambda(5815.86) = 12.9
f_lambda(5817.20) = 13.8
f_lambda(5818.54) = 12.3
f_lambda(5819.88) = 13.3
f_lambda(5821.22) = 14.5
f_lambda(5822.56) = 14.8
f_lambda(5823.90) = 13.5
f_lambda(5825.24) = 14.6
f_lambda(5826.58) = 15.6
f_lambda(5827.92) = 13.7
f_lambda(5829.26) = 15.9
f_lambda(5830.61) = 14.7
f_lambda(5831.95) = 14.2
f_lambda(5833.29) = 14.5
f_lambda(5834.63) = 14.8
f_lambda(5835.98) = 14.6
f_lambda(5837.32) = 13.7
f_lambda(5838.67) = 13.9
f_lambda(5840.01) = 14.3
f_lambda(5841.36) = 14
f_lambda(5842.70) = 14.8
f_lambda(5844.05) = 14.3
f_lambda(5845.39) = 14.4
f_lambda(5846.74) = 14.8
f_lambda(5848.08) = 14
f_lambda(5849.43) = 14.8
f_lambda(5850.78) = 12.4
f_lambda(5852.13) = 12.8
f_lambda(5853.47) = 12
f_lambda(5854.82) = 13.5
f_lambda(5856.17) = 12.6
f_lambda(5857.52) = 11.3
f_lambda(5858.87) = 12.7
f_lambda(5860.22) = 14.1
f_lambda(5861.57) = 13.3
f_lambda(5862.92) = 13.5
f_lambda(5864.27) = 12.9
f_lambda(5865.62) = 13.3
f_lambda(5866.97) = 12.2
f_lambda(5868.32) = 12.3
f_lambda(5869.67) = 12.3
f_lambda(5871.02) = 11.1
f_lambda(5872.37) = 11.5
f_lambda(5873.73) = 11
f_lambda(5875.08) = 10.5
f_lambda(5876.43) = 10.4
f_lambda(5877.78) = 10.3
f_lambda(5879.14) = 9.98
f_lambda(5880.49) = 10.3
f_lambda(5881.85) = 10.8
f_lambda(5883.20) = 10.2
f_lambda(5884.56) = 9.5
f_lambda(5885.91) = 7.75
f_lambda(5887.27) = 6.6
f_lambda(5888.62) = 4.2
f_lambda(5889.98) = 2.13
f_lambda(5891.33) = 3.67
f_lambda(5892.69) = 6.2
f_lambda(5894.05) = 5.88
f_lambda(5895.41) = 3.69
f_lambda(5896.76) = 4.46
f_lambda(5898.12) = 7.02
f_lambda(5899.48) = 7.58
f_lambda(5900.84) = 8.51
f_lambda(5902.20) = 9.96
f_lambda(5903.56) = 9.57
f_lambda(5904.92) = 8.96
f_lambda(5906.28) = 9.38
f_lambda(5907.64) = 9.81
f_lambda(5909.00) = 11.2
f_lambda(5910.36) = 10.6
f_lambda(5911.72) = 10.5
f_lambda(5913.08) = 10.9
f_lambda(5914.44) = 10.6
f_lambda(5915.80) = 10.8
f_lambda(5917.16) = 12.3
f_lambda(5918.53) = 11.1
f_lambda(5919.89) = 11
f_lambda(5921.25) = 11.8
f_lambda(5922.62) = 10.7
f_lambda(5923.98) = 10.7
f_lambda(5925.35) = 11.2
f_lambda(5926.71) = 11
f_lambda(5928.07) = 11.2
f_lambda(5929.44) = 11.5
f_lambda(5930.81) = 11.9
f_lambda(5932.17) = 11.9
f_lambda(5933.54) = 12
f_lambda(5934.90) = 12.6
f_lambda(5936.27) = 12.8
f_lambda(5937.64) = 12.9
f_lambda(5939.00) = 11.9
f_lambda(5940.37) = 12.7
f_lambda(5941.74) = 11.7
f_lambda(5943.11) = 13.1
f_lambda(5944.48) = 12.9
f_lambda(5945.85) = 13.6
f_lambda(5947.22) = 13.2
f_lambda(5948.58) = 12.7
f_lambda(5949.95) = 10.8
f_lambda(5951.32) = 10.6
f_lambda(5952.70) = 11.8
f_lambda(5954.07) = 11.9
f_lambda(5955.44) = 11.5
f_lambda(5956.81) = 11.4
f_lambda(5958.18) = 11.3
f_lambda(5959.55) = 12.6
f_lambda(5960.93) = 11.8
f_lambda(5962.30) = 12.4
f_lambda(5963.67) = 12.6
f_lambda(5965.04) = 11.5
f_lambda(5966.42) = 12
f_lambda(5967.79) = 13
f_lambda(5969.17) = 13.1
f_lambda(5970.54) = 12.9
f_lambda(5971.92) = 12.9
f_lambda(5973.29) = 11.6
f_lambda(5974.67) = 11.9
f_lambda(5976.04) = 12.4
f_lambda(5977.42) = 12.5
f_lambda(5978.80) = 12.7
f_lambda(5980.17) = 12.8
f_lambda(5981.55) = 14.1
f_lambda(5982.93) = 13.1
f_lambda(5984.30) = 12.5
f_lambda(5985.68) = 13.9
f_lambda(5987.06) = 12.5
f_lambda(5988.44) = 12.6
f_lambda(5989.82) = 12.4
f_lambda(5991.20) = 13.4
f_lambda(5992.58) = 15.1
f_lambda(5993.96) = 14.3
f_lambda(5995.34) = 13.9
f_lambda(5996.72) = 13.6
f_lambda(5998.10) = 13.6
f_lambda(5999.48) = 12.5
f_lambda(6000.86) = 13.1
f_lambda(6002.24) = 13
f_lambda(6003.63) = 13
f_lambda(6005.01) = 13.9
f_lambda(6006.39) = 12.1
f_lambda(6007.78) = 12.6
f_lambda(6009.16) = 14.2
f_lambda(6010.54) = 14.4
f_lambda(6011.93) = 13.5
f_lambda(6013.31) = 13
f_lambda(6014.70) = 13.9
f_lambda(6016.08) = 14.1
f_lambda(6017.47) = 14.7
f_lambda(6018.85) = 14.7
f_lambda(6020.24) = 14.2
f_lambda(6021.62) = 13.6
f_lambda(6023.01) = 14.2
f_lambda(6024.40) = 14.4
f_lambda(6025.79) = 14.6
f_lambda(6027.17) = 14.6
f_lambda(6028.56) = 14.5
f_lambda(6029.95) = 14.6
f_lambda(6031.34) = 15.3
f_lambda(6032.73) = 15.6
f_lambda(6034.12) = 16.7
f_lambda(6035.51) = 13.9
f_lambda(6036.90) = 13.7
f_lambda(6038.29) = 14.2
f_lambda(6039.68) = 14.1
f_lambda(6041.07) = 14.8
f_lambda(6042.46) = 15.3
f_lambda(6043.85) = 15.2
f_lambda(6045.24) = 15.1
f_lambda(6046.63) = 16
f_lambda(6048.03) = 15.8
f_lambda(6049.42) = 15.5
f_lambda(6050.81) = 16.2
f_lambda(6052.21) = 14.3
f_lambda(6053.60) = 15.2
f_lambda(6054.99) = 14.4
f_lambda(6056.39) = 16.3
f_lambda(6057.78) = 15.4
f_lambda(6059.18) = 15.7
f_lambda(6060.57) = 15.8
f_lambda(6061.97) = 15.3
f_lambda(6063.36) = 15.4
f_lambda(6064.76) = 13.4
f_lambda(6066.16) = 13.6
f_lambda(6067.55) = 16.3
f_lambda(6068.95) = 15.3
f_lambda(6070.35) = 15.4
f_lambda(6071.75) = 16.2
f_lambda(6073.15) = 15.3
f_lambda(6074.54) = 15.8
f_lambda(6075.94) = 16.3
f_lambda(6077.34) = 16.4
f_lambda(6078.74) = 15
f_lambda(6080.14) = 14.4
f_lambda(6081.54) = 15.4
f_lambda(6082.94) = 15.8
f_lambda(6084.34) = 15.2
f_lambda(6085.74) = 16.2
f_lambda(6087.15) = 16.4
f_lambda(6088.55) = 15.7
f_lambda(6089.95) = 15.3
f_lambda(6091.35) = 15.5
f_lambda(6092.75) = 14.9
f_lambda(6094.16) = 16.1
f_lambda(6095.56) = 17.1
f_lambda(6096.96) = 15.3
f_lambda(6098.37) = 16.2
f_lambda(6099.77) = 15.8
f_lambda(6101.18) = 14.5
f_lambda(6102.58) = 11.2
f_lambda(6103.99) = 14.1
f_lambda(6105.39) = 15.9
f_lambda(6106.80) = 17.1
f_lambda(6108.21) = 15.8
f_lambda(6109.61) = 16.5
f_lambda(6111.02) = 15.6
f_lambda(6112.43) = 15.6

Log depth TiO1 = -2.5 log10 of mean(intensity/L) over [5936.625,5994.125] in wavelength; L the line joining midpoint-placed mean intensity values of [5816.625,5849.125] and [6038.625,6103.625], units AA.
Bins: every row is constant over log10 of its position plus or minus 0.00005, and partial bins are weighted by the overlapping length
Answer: 0.19 mag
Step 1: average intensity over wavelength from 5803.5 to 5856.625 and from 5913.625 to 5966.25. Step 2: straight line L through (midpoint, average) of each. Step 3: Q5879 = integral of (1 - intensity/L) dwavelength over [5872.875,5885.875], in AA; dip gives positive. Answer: 2.9 AA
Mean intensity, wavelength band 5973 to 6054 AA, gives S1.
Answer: 14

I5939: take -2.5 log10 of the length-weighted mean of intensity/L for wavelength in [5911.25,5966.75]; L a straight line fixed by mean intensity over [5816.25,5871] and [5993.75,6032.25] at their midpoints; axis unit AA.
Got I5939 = 0.17 mag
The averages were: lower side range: 13.7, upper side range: 13.9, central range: 11.8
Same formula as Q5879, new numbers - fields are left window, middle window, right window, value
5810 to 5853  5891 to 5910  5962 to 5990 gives 8.1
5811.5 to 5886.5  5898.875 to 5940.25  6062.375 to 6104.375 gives 8.3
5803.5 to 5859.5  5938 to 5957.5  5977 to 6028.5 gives 2.3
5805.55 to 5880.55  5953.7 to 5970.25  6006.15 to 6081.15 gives 2.5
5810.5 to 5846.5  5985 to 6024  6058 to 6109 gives 3.8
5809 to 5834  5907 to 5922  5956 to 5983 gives 2.4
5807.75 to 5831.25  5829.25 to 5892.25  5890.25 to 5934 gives 2.0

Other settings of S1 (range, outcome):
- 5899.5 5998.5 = 11.9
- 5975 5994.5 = 13.1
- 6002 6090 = 14.9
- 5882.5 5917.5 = 8.12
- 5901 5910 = 9.76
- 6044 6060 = 15.4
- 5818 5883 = 13.1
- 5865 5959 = 10.3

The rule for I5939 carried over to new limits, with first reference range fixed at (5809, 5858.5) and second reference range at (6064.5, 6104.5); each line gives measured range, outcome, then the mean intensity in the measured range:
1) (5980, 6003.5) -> 0.12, 13.3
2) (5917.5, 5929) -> 0.28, 11.1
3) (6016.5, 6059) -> 0.01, 14.9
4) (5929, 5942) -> 0.19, 12.2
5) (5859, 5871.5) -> 0.11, 12.8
